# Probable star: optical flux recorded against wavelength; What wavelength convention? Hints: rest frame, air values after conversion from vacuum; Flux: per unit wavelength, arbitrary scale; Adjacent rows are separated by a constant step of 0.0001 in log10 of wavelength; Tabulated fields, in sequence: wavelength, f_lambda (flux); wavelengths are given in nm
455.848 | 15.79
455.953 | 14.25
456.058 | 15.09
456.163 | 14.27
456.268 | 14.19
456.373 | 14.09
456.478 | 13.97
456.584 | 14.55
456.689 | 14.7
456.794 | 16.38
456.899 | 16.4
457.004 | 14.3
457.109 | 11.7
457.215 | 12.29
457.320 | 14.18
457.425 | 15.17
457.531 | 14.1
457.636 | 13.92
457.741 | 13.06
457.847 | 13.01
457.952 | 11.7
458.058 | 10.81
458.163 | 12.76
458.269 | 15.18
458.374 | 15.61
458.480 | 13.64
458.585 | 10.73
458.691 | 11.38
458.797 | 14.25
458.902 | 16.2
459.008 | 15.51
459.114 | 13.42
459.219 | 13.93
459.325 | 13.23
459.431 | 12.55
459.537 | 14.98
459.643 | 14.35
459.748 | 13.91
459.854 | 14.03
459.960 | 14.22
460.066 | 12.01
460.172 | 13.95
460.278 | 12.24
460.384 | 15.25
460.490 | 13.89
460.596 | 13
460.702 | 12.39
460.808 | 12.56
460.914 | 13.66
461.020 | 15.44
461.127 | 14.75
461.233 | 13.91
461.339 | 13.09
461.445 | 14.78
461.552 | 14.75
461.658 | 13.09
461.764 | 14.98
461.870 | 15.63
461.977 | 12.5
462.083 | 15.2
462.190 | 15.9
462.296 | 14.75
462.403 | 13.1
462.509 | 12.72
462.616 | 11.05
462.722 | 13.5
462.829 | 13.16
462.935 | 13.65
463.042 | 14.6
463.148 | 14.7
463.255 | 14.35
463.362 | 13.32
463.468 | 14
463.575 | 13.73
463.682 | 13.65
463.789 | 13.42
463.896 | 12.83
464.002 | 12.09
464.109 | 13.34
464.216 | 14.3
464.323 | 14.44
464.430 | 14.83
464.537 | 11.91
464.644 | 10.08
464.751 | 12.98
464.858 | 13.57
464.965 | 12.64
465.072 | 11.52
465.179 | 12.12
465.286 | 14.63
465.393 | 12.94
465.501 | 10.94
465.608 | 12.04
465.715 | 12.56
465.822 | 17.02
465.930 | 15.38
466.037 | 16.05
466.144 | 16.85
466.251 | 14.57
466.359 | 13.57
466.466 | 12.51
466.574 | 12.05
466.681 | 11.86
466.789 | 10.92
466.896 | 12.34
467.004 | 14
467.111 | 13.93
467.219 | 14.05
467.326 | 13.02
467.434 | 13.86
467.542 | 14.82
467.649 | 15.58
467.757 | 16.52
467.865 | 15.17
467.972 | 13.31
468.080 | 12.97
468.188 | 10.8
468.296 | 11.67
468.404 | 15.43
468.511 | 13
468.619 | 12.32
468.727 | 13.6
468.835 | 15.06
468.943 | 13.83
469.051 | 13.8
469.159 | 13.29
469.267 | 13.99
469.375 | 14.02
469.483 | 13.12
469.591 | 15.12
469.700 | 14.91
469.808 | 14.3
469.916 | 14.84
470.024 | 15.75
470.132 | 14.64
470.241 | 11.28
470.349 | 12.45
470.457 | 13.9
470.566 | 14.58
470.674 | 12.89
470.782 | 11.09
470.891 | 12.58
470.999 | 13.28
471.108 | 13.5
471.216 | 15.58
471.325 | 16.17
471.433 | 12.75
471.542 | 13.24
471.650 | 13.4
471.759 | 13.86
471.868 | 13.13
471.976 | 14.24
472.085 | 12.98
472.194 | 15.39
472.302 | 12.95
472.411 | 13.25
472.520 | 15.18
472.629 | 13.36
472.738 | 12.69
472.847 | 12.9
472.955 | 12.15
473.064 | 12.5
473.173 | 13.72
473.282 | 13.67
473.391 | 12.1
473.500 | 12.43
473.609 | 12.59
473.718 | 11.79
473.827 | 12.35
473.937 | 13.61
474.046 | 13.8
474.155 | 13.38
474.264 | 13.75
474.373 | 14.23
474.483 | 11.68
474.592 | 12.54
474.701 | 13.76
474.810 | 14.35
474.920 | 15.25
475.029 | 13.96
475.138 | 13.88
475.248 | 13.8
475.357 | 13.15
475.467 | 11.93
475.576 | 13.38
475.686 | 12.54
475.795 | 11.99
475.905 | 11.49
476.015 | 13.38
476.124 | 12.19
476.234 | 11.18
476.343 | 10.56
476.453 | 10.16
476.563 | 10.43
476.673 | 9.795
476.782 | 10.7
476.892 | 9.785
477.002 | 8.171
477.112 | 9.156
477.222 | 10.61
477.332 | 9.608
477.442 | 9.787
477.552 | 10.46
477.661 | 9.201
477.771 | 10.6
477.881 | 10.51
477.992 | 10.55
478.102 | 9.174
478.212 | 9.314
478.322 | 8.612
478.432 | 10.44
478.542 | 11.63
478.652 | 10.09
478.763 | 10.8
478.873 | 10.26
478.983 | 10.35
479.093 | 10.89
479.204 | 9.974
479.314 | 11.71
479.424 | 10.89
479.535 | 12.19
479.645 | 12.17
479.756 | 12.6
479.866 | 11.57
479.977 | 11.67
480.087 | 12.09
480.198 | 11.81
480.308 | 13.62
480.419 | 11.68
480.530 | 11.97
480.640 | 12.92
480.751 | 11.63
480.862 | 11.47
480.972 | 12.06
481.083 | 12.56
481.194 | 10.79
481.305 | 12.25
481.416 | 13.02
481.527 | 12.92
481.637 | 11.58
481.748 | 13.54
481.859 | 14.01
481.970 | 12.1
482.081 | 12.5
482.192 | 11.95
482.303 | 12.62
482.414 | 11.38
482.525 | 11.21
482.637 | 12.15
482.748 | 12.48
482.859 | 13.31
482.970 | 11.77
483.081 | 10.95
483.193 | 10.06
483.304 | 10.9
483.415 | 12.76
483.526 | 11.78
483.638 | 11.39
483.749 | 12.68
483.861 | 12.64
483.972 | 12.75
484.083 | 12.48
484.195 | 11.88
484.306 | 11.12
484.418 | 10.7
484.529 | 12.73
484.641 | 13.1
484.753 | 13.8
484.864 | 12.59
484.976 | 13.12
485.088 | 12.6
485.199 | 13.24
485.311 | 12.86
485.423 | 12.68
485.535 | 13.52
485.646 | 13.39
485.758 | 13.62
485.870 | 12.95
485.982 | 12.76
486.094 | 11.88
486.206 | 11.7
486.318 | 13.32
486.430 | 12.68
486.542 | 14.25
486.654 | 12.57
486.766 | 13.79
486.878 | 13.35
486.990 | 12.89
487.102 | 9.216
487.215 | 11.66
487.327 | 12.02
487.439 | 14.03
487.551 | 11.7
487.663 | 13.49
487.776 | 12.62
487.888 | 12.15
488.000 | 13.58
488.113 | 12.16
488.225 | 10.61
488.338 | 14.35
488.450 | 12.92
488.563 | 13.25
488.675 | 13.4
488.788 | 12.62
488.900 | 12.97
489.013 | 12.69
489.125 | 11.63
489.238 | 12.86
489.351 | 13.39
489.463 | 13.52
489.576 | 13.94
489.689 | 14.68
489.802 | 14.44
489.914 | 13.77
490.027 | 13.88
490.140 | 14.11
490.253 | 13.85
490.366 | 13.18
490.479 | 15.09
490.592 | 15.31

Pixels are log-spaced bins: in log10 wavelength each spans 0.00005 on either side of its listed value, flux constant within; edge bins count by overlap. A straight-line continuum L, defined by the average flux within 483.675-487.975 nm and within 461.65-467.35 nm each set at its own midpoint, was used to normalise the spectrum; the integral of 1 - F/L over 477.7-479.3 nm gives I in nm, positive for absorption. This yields 0.33 nm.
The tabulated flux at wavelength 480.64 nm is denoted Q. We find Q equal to 12.92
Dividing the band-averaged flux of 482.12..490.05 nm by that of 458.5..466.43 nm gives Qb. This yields 0.92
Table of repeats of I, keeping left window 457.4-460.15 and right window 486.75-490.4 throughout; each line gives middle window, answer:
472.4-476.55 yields 0.12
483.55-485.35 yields 0.08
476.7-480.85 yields 0.75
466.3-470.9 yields -0.06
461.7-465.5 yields 0.01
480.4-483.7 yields 0.27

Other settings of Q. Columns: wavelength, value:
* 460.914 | 13.66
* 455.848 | 15.79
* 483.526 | 11.78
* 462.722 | 13.5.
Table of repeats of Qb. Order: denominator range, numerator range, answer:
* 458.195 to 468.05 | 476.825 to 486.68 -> 0.86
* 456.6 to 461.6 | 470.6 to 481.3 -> 0.88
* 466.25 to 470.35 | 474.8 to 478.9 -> 0.81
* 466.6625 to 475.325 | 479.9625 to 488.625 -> 0.92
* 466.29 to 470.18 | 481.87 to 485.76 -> 0.90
